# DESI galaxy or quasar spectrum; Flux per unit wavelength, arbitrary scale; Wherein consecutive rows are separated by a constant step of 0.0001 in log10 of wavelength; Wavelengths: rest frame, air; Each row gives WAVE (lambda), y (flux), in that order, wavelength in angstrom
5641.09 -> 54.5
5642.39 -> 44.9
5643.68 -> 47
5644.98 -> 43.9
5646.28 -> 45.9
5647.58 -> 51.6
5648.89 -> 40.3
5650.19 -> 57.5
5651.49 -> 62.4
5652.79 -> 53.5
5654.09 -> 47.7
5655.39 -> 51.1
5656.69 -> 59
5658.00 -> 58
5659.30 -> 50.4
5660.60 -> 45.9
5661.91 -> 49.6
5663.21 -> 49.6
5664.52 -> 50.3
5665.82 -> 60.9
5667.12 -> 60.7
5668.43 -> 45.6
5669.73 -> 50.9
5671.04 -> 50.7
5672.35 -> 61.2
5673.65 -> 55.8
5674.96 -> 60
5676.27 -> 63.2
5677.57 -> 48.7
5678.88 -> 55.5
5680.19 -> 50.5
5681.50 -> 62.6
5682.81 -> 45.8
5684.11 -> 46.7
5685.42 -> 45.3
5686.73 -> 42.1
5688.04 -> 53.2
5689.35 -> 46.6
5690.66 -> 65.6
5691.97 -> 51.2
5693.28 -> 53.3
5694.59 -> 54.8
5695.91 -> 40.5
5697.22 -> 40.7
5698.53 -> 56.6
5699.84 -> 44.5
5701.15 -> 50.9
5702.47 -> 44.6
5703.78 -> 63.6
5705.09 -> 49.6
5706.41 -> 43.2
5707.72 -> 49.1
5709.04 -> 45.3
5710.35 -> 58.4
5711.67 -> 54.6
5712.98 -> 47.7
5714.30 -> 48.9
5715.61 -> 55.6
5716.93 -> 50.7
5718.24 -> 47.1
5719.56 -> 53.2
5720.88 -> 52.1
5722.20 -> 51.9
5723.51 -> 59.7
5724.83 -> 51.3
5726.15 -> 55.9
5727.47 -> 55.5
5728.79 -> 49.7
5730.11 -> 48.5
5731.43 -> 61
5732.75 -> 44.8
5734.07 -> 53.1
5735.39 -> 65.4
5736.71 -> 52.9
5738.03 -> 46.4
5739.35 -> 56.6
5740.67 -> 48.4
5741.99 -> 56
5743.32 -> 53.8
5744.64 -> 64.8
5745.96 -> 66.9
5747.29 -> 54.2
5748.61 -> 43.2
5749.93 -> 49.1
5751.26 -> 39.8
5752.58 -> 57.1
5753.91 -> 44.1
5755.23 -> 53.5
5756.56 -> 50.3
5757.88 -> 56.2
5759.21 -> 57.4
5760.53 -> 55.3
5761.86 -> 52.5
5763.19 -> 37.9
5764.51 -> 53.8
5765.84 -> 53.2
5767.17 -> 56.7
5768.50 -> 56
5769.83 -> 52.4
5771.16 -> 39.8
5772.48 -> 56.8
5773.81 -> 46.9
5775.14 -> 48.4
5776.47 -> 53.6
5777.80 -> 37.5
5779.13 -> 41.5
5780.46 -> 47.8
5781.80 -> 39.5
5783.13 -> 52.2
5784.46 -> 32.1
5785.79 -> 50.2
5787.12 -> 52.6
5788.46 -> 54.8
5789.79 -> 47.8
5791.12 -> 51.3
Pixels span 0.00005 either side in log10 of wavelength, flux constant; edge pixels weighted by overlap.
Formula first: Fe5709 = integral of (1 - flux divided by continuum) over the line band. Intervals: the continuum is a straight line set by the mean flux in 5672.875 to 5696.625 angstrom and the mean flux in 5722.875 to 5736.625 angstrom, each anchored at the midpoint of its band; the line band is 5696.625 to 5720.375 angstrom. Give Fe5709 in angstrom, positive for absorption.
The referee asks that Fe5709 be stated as 1.4 angstrom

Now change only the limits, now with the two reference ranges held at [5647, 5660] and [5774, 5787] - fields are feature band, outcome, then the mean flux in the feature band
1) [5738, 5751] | -1.77 angstrom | 53.9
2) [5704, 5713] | -0.15 angstrom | 50.5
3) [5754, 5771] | -2.19 angstrom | 52.2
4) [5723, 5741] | -2.00 angstrom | 53.6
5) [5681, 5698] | 0.36 angstrom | 49.8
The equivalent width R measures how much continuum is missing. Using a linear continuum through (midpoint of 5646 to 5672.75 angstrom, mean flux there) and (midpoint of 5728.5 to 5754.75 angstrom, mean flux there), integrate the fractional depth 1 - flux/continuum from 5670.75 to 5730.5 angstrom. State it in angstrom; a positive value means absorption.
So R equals 1.0 angstrom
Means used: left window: 52.5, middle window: 51.8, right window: 52.8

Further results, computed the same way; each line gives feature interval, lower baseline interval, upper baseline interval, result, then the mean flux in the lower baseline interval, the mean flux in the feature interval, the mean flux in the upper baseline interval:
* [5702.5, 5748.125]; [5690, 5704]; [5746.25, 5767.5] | -1.9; 51.1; 53.3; 51.1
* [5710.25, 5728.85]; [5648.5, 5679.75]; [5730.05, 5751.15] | 0.4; 53.8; 52.7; 53.9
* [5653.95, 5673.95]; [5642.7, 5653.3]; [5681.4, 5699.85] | -1.2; 50.1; 53.1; 49.8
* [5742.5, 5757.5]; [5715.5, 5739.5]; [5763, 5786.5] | -0.6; 53.1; 52.5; 47.8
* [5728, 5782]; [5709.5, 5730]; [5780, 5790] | -1.9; 52.6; 51.4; 47.1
